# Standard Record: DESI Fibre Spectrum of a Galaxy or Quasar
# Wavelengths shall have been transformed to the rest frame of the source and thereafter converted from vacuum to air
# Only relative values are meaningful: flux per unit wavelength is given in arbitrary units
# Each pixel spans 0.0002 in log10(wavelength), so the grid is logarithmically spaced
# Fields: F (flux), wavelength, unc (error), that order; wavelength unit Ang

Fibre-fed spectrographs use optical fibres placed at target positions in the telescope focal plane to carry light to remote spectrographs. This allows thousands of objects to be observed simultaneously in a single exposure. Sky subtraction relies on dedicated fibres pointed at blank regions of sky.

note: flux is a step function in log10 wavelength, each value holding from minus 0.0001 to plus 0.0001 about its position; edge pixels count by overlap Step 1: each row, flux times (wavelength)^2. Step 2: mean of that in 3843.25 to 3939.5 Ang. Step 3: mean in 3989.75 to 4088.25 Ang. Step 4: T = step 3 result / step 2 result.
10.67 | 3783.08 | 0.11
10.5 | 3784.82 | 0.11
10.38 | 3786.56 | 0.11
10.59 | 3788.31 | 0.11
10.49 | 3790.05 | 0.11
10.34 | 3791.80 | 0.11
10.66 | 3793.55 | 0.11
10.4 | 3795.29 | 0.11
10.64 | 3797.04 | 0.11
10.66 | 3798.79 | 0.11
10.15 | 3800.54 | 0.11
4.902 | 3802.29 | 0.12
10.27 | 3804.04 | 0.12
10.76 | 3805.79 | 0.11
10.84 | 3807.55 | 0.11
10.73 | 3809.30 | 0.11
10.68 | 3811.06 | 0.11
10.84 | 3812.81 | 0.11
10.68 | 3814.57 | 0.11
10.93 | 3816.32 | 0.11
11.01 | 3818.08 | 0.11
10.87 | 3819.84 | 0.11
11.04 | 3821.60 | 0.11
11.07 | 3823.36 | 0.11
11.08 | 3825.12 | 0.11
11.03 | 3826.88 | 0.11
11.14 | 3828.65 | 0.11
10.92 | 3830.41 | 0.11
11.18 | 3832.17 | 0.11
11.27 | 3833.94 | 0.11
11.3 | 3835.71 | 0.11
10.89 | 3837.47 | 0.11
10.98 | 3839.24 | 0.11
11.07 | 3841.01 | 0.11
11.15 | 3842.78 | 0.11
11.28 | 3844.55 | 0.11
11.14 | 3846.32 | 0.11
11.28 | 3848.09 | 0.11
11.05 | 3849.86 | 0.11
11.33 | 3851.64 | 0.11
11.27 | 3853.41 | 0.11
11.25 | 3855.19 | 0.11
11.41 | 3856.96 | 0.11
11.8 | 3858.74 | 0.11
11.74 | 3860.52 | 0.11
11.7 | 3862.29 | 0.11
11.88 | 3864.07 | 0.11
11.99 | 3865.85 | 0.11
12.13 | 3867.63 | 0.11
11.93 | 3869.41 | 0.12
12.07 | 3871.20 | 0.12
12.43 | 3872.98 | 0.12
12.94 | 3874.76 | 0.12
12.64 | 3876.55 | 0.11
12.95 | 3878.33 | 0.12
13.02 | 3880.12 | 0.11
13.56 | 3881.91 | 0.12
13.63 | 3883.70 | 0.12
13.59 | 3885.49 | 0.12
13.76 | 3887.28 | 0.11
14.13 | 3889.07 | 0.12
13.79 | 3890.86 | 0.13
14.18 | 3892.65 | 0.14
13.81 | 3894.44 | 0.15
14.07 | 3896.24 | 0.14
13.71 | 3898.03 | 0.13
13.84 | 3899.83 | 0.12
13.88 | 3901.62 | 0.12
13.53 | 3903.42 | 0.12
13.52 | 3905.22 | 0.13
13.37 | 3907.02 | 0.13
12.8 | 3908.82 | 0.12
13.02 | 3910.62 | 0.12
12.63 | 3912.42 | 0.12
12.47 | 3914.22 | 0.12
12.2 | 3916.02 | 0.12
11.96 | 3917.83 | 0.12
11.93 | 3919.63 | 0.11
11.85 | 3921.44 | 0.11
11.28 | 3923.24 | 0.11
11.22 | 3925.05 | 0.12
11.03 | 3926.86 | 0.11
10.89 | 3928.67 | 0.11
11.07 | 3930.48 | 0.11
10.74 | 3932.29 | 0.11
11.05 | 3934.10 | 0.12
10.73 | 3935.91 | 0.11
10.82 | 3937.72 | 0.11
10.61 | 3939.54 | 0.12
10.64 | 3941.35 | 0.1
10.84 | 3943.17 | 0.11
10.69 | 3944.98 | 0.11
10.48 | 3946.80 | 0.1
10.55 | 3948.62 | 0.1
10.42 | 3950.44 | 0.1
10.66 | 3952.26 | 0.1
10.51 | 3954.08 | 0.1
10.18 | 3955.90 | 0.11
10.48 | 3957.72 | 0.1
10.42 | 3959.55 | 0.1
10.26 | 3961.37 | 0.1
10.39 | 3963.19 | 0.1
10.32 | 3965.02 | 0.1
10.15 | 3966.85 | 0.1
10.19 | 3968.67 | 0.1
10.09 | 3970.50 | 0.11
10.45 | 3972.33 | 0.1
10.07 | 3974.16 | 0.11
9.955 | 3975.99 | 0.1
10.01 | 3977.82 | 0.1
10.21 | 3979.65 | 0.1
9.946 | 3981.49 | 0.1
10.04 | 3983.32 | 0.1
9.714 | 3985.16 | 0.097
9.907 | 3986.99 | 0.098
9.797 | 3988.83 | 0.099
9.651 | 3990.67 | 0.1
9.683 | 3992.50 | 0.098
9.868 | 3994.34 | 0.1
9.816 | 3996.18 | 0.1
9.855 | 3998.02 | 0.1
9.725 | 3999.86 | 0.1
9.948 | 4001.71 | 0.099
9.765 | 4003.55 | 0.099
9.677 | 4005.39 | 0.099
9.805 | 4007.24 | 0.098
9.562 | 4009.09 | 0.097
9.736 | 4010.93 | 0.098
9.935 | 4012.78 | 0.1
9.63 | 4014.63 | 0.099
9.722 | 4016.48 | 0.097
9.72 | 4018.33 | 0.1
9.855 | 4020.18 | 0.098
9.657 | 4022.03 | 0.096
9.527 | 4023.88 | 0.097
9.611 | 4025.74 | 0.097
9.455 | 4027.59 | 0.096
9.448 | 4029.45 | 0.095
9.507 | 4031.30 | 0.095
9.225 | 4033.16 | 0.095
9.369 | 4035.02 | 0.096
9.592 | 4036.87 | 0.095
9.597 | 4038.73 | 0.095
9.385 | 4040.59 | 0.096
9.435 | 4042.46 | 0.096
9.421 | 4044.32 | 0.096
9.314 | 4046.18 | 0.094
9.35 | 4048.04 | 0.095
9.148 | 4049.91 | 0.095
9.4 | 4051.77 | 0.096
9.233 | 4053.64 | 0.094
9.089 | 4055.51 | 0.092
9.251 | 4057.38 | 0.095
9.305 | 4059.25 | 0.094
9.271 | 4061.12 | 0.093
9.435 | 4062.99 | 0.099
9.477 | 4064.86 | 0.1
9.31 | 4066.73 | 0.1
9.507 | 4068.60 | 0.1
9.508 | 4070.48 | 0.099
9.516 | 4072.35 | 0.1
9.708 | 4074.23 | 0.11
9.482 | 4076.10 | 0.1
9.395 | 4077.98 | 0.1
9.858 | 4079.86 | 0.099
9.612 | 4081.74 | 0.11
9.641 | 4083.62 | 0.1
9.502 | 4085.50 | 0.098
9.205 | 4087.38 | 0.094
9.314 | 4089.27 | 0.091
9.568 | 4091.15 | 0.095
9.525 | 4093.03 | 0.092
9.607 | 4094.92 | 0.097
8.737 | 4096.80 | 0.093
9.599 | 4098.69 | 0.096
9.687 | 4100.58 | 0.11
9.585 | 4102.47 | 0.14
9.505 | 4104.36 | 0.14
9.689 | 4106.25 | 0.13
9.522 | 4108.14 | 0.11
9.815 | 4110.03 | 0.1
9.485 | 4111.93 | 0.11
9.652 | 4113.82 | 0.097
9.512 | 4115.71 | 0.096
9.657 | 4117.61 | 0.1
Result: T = 0.84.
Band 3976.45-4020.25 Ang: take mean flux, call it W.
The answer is 9.82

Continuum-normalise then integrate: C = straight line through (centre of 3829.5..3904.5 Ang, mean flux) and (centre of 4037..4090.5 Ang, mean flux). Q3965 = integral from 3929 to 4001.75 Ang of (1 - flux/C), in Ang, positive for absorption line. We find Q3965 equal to 4.0 Ang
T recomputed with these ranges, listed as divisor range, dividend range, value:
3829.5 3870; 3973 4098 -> 0.92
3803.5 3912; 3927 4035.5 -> 0.89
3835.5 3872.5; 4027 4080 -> 0.91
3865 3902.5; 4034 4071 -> 0.77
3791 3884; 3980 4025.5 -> 0.95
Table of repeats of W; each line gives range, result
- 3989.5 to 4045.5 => 9.64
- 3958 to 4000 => 10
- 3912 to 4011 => 10.5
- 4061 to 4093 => 9.5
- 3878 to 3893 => 13.6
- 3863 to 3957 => 12.2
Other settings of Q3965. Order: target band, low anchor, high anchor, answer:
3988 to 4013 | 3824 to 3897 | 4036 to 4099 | 1.2 Ang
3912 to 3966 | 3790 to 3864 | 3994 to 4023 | -4.1 Ang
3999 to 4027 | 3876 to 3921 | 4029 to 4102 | 2.4 Ang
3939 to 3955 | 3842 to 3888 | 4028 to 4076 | 0.5 Ang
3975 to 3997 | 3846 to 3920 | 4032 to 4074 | 1.6 Ang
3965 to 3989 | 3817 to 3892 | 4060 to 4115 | 1.3 Ang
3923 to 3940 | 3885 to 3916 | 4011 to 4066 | 2.2 Ang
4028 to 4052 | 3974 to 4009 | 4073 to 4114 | 0.7 Ang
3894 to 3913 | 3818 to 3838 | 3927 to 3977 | -4.9 Ang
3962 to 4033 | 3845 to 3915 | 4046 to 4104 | 5.8 Ang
